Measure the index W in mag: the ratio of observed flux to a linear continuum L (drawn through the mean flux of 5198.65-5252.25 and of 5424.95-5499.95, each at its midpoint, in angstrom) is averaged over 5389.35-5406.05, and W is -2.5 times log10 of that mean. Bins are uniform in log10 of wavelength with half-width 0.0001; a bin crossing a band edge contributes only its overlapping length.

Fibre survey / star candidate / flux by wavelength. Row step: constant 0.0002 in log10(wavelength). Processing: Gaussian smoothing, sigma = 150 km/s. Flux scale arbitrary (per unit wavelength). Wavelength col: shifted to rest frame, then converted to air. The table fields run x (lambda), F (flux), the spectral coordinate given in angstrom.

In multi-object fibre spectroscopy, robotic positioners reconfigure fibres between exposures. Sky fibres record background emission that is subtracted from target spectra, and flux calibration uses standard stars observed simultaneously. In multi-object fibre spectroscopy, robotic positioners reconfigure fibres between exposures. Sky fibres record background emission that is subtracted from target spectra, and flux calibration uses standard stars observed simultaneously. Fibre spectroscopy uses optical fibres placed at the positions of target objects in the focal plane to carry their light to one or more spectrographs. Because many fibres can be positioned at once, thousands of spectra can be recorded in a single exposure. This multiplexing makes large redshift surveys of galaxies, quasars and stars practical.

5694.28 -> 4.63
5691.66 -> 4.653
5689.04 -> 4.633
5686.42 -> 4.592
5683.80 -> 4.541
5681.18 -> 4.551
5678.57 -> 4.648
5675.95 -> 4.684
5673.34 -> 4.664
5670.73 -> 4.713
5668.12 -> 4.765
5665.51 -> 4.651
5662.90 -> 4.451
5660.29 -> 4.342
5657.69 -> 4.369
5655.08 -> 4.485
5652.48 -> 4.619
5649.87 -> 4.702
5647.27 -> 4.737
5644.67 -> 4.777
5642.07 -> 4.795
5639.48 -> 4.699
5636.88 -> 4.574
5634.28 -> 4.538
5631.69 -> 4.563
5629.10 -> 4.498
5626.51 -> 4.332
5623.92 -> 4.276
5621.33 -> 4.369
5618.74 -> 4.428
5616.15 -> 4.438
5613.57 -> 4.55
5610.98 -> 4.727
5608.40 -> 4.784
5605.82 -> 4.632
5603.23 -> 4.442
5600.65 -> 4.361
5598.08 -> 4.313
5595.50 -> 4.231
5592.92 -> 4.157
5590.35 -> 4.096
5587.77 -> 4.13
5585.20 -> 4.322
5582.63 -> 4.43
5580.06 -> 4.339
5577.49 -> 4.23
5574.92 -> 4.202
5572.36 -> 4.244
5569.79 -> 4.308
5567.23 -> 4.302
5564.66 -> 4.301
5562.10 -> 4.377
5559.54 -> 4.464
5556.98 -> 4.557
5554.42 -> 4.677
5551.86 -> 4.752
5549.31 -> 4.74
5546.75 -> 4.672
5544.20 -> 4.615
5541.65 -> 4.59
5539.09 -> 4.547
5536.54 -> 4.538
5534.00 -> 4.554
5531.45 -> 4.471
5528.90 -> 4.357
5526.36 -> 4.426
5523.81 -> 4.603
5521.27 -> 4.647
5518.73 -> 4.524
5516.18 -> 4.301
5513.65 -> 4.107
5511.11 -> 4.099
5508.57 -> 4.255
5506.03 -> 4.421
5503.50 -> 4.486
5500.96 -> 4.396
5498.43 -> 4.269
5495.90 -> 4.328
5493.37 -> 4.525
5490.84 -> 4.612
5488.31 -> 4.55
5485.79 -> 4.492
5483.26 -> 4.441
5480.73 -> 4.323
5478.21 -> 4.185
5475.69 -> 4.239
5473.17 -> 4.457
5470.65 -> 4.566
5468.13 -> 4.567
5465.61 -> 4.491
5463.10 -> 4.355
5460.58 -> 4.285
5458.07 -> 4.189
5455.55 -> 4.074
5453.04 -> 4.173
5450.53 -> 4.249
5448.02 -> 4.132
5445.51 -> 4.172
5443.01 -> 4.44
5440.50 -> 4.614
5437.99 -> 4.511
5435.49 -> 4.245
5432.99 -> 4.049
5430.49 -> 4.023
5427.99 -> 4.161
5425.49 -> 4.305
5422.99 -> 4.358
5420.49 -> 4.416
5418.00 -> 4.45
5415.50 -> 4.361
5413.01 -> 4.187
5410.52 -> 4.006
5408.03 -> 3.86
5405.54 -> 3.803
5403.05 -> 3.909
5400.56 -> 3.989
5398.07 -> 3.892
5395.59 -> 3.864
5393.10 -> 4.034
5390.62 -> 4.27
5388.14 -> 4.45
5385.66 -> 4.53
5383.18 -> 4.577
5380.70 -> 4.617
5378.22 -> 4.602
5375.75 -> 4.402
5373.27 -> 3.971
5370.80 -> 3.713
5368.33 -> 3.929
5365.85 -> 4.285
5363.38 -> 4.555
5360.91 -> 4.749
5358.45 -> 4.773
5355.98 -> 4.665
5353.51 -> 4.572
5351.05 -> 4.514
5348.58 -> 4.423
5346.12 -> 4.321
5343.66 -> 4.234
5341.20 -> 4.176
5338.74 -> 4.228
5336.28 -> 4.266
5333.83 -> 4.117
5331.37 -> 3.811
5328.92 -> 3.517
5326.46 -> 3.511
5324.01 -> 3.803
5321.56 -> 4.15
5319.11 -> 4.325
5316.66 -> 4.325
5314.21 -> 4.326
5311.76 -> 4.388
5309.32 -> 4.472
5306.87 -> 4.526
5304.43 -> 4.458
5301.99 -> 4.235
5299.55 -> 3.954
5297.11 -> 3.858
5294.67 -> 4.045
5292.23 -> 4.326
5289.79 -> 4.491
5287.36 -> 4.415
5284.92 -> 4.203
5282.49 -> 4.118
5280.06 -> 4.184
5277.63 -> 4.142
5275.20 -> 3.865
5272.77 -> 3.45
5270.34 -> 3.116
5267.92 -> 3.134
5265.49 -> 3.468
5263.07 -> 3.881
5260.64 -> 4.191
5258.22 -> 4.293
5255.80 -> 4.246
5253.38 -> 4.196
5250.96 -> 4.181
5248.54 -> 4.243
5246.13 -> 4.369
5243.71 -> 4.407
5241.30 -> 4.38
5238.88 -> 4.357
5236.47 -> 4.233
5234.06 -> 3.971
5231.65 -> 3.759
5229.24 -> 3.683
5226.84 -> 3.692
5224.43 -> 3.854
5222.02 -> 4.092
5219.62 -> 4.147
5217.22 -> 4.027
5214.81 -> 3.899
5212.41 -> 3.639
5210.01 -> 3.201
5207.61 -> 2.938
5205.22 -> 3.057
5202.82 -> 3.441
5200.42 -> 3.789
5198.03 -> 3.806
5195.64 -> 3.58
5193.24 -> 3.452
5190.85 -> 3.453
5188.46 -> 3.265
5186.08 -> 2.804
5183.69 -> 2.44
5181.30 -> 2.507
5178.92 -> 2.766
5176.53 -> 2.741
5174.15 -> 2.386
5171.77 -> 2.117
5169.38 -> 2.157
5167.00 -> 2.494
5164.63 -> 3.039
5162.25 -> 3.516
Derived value 0.06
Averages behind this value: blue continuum 3.88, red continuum 4.34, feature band 3.97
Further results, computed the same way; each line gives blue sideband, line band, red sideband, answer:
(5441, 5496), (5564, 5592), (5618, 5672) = 0.055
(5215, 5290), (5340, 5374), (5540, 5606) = -0.054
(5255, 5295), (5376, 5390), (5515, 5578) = -0.090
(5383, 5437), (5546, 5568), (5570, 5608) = -0.063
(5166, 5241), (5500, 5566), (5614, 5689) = -0.058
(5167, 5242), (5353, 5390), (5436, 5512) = -0.111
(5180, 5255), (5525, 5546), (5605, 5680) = -0.038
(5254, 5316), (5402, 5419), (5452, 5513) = 0.047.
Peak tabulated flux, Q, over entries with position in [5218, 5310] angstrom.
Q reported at 4.526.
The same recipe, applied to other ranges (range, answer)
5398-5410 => 3.989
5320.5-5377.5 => 4.773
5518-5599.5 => 4.752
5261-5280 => 4.142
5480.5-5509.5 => 4.612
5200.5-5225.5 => 4.147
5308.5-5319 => 4.472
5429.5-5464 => 4.614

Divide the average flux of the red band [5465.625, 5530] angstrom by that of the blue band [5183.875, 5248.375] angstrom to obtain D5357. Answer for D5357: 1.18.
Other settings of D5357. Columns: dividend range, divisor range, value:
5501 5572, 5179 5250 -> 1.22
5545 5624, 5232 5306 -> 1.08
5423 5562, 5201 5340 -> 1.10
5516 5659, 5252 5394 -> 1.07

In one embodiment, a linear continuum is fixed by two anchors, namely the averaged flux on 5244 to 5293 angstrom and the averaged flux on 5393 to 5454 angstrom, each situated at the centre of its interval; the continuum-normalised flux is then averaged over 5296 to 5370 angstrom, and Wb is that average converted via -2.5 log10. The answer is -0.04 mag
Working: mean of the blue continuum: 4.03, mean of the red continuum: 4.17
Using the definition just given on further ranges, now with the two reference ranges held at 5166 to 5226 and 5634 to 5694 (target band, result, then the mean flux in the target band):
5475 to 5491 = -0.083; 4.4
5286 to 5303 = -0.193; 4.19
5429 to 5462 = -0.075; 4.24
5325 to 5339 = -0.077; 3.88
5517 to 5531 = -0.076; 4.5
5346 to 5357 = -0.222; 4.51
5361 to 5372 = -0.128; 4.18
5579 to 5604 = 0.030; 4.28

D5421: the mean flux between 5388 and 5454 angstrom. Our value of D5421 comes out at 4.18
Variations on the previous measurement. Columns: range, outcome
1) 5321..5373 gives 4.2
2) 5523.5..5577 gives 4.48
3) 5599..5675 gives 4.56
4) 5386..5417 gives 4.07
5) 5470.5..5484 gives 4.35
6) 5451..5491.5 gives 4.37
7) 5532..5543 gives 4.55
